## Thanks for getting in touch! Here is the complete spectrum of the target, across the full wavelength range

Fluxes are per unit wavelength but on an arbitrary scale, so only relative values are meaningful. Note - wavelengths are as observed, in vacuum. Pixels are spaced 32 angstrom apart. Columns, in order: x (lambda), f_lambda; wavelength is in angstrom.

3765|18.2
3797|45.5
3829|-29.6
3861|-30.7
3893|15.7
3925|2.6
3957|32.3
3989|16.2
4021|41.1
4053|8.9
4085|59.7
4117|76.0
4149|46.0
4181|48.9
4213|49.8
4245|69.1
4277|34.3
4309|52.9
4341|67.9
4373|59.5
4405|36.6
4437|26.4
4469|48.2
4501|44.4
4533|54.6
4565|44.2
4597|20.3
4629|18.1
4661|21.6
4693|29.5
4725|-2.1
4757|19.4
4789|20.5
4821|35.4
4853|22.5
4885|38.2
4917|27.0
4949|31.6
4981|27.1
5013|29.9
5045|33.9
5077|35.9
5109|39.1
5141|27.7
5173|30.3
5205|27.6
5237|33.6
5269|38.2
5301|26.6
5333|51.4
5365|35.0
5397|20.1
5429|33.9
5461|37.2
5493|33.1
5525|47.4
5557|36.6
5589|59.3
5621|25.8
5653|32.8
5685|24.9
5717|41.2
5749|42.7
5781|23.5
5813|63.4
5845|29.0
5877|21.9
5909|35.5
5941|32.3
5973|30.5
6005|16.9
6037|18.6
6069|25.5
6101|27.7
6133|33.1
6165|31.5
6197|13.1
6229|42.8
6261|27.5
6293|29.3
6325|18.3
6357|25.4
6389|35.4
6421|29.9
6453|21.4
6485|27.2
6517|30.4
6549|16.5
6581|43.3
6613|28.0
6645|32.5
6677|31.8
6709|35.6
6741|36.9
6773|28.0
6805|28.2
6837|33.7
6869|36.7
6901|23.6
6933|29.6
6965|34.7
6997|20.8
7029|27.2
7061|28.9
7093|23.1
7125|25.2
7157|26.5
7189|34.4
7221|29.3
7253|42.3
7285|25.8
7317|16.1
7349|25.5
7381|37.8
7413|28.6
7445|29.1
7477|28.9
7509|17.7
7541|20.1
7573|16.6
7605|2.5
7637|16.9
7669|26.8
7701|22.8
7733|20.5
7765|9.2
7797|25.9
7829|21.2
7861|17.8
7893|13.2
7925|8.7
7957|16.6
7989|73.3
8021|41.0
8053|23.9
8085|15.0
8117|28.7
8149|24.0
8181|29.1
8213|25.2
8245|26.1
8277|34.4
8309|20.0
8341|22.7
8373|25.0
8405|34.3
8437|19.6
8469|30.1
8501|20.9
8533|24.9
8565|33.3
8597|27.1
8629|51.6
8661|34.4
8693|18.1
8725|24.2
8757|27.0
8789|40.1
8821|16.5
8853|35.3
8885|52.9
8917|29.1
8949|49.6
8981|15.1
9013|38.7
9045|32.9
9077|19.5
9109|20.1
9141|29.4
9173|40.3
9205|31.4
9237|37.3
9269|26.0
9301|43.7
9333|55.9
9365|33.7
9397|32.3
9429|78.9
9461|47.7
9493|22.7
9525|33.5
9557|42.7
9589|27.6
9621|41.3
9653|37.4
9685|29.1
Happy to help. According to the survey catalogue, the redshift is 1.15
